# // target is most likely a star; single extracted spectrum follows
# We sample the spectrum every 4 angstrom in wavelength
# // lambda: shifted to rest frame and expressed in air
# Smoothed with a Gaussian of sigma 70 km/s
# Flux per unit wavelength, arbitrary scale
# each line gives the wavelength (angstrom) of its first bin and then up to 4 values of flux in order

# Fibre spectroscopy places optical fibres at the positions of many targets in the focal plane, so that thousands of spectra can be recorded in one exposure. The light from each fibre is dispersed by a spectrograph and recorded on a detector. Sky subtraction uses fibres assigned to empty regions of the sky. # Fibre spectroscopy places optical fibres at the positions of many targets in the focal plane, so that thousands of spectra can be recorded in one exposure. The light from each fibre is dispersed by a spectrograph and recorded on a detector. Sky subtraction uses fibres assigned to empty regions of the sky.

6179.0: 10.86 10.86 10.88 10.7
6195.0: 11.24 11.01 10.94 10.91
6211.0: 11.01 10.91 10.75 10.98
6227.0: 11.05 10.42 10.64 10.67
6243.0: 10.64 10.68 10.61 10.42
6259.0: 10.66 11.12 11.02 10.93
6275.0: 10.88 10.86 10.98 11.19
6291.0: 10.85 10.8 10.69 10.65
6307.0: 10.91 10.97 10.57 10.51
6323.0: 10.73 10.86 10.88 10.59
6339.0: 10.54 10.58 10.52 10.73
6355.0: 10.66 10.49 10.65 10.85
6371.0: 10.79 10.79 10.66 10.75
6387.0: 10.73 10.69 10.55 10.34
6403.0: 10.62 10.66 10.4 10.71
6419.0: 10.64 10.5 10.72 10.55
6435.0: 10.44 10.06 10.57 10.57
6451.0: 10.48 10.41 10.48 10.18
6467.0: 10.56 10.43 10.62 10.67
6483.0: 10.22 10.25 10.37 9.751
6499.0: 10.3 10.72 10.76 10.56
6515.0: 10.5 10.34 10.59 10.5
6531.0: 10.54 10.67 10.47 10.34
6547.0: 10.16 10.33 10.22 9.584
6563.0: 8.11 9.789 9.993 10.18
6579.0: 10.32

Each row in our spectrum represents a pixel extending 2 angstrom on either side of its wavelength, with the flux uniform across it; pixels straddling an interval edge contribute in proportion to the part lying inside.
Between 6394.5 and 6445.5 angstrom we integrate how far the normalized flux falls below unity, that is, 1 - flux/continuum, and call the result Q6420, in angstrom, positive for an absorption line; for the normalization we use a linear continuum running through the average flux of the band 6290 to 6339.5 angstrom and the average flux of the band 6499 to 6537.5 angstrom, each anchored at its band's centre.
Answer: 0.6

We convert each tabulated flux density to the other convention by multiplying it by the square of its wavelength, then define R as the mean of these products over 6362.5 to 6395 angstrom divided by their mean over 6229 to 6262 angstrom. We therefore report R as 1.06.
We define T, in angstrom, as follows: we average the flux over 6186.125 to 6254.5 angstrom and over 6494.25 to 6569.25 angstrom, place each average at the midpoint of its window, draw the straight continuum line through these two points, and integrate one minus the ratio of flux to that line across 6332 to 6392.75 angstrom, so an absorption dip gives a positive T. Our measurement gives -0.7 angstrom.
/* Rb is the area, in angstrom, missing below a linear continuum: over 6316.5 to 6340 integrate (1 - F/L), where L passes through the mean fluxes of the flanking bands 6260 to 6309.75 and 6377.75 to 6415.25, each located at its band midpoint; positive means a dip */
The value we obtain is 0.21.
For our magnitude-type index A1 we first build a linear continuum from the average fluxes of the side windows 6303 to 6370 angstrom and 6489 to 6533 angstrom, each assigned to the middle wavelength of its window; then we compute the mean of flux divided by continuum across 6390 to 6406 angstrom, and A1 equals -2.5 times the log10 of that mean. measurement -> 0.01 mag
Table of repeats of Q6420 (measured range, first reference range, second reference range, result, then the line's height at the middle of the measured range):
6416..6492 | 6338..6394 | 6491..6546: 0.6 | 10.5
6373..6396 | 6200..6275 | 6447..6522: -0.3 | 10.6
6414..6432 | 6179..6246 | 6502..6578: -0.3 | 10.4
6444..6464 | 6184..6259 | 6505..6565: -0.1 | 10.4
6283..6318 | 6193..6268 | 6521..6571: -0.5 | 10.7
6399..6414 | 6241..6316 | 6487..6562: 0.0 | 10.6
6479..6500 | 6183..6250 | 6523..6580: 0.0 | 10.2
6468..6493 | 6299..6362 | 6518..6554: 0.2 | 10.5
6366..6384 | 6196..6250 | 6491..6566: -0.4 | 10.5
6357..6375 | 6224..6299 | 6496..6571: -0.2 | 10.6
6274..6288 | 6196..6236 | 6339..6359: -0.3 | 10.7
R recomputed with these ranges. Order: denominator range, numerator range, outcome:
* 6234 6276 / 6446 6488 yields 1.04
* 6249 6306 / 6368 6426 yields 1.02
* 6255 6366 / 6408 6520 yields 1.02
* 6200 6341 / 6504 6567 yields 1.03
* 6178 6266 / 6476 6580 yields 1.04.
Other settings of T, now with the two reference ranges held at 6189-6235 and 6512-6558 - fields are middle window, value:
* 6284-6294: -0.20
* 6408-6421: 0.00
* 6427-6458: 0.26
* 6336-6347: 0.15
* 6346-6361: 0.10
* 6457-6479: 0.07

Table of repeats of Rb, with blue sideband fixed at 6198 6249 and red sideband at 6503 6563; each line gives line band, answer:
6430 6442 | 0.15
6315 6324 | 0.06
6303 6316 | -0.16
